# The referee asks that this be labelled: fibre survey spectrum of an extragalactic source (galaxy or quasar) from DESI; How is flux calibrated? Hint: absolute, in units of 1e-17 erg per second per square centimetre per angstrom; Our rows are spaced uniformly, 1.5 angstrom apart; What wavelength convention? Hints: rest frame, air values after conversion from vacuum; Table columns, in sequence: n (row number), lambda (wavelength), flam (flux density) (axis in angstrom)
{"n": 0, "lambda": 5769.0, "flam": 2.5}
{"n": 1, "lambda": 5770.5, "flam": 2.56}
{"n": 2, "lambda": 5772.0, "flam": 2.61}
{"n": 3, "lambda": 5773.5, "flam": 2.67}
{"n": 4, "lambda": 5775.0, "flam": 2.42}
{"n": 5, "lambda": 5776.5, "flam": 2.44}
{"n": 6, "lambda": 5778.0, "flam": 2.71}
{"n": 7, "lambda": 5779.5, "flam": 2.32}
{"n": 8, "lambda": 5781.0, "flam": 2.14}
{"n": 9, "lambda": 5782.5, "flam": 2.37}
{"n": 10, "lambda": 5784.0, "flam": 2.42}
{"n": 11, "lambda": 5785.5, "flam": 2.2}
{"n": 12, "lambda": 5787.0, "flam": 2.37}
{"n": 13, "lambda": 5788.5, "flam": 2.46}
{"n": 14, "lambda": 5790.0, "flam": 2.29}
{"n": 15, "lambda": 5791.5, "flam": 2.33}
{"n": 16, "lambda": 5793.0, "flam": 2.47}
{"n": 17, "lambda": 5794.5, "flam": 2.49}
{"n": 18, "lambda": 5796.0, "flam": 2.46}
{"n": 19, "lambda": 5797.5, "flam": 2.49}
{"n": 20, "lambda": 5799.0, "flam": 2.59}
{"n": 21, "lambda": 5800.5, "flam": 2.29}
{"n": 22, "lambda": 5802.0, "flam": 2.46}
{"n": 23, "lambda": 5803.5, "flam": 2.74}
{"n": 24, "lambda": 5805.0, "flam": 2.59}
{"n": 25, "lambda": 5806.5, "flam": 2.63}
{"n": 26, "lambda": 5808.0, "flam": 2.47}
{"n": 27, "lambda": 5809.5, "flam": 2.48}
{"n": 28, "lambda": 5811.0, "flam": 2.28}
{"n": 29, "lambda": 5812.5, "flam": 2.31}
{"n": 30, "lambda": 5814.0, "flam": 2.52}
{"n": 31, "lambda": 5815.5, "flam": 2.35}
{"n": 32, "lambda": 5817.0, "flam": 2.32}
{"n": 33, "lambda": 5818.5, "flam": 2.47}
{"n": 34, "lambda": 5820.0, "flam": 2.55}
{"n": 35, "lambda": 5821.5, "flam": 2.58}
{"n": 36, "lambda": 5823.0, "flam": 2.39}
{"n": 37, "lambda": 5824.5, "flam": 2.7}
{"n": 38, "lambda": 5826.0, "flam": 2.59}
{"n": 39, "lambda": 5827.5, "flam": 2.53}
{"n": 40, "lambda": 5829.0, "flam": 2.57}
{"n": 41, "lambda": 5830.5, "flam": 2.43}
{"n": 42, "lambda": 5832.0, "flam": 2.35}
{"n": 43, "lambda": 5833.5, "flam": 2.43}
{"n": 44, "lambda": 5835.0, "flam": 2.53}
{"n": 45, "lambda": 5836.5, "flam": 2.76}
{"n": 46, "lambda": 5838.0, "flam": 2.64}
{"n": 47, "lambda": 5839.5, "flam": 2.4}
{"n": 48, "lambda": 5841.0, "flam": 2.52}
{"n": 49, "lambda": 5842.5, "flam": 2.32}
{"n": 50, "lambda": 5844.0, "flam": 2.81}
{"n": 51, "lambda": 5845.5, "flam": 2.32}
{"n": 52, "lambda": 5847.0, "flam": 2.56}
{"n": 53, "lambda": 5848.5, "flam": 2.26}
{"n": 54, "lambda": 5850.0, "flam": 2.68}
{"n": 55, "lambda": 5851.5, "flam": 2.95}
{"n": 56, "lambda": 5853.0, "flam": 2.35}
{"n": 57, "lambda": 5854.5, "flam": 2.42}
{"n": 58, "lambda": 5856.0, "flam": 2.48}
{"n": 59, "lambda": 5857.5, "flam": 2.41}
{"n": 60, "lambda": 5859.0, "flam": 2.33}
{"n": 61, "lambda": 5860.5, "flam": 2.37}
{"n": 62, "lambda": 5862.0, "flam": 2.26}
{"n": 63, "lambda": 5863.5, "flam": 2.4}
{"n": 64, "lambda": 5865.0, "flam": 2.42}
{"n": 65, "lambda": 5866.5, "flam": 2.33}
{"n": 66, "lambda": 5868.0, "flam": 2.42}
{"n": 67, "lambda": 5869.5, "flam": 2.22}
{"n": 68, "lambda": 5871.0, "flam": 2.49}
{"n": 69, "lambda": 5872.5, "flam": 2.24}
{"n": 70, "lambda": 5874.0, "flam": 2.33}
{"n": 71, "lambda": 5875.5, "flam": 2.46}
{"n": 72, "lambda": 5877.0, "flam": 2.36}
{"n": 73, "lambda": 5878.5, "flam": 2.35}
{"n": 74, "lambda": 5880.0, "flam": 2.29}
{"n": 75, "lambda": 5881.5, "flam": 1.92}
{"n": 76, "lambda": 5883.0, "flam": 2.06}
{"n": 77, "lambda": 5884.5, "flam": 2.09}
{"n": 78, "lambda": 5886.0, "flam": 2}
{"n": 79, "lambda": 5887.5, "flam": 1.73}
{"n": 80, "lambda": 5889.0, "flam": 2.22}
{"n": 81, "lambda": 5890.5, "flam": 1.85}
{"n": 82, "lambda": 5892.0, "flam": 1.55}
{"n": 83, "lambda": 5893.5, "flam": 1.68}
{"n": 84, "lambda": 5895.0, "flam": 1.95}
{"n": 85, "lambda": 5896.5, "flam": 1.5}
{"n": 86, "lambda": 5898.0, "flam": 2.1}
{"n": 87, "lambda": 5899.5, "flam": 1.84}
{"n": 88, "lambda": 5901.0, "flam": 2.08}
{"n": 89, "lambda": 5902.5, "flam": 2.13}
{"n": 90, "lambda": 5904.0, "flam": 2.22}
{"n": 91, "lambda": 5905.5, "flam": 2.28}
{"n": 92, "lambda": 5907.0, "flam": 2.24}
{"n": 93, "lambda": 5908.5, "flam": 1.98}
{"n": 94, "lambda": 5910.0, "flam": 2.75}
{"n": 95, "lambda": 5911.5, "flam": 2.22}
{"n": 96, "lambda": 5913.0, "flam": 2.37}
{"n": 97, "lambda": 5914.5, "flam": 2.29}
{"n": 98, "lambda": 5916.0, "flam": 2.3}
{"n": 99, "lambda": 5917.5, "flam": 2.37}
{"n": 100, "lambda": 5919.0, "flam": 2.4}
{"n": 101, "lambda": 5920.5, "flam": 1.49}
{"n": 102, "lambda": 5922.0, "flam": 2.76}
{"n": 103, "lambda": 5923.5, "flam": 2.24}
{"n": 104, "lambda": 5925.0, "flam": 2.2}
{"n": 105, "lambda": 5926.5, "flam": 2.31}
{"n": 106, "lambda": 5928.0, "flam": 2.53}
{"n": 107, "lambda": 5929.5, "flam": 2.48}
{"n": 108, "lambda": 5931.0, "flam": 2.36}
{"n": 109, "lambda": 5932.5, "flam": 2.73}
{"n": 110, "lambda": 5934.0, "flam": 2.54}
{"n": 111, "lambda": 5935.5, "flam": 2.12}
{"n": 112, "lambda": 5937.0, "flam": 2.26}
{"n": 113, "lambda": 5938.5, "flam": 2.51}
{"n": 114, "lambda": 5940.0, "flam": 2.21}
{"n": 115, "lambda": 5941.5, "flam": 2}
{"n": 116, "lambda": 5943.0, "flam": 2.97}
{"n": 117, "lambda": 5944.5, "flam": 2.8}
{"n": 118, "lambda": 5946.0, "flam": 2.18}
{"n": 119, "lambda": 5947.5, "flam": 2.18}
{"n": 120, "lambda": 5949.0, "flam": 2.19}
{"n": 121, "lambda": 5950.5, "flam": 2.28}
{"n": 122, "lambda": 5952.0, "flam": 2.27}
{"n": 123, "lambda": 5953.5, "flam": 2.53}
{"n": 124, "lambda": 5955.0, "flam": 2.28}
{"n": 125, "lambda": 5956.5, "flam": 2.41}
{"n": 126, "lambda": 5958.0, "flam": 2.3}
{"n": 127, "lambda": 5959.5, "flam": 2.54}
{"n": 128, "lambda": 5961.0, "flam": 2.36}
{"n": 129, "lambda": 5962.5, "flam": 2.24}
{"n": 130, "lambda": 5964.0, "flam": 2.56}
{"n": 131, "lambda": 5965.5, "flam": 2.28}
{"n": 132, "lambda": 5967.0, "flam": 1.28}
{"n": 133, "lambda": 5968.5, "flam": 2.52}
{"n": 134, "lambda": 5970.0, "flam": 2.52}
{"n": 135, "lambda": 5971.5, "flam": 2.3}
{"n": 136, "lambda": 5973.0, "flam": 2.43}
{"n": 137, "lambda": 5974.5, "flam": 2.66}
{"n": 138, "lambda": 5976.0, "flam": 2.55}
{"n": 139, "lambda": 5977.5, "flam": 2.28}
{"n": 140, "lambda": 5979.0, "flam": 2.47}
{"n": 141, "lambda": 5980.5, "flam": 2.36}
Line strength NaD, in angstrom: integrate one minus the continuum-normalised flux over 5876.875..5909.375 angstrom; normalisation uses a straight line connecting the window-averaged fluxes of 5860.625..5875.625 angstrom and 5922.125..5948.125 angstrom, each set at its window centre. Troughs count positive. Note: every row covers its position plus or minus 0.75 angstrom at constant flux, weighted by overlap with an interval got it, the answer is 4.9 angstrom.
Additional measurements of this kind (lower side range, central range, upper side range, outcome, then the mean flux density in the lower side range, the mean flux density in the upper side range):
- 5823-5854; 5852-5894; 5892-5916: 1.53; 2.53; 2.1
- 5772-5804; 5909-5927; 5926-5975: 0.58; 2.44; 2.37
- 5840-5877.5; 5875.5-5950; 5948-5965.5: 5.49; 2.43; 2.35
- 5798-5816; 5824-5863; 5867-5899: -3.53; 2.48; 2.09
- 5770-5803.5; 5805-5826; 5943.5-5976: -0.43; 2.44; 2.35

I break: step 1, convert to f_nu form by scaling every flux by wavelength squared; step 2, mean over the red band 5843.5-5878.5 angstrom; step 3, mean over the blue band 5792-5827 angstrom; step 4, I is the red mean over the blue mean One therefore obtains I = 0.99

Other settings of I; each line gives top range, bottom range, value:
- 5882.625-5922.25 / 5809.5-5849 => 0.86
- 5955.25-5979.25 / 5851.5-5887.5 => 1.05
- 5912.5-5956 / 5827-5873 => 0.98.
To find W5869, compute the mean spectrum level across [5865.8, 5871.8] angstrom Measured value 2.36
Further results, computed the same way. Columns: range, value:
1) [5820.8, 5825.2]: 2.55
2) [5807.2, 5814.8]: 2.41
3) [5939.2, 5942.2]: 2.11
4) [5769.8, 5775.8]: 2.56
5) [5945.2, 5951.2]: 2.21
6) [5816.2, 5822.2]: 2.48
